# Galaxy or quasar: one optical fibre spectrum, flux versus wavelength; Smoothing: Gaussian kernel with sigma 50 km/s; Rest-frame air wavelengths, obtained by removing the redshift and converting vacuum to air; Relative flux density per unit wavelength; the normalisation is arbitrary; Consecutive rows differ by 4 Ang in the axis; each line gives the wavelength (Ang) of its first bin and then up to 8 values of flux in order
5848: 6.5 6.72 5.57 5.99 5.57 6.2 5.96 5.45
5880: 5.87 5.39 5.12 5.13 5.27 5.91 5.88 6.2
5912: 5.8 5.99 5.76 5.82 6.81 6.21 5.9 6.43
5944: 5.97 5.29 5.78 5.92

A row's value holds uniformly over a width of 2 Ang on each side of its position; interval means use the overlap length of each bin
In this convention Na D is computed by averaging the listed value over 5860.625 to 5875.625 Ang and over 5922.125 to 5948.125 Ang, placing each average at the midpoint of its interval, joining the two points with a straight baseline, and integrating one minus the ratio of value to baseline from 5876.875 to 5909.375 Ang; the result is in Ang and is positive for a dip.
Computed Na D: 2.08 Ang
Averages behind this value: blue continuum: 5.87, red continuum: 6.12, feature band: 5.58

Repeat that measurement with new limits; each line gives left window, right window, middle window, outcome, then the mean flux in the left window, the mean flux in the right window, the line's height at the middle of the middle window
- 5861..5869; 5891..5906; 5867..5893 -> 0.7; 5.86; 5.58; 5.73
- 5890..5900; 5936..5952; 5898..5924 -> -1.9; 5.34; 5.88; 5.52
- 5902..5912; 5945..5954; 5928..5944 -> -1.5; 5.99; 5.58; 5.71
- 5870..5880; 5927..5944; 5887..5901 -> 1.4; 5.74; 6.27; 5.9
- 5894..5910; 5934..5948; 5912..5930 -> -0.5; 5.81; 5.98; 5.9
